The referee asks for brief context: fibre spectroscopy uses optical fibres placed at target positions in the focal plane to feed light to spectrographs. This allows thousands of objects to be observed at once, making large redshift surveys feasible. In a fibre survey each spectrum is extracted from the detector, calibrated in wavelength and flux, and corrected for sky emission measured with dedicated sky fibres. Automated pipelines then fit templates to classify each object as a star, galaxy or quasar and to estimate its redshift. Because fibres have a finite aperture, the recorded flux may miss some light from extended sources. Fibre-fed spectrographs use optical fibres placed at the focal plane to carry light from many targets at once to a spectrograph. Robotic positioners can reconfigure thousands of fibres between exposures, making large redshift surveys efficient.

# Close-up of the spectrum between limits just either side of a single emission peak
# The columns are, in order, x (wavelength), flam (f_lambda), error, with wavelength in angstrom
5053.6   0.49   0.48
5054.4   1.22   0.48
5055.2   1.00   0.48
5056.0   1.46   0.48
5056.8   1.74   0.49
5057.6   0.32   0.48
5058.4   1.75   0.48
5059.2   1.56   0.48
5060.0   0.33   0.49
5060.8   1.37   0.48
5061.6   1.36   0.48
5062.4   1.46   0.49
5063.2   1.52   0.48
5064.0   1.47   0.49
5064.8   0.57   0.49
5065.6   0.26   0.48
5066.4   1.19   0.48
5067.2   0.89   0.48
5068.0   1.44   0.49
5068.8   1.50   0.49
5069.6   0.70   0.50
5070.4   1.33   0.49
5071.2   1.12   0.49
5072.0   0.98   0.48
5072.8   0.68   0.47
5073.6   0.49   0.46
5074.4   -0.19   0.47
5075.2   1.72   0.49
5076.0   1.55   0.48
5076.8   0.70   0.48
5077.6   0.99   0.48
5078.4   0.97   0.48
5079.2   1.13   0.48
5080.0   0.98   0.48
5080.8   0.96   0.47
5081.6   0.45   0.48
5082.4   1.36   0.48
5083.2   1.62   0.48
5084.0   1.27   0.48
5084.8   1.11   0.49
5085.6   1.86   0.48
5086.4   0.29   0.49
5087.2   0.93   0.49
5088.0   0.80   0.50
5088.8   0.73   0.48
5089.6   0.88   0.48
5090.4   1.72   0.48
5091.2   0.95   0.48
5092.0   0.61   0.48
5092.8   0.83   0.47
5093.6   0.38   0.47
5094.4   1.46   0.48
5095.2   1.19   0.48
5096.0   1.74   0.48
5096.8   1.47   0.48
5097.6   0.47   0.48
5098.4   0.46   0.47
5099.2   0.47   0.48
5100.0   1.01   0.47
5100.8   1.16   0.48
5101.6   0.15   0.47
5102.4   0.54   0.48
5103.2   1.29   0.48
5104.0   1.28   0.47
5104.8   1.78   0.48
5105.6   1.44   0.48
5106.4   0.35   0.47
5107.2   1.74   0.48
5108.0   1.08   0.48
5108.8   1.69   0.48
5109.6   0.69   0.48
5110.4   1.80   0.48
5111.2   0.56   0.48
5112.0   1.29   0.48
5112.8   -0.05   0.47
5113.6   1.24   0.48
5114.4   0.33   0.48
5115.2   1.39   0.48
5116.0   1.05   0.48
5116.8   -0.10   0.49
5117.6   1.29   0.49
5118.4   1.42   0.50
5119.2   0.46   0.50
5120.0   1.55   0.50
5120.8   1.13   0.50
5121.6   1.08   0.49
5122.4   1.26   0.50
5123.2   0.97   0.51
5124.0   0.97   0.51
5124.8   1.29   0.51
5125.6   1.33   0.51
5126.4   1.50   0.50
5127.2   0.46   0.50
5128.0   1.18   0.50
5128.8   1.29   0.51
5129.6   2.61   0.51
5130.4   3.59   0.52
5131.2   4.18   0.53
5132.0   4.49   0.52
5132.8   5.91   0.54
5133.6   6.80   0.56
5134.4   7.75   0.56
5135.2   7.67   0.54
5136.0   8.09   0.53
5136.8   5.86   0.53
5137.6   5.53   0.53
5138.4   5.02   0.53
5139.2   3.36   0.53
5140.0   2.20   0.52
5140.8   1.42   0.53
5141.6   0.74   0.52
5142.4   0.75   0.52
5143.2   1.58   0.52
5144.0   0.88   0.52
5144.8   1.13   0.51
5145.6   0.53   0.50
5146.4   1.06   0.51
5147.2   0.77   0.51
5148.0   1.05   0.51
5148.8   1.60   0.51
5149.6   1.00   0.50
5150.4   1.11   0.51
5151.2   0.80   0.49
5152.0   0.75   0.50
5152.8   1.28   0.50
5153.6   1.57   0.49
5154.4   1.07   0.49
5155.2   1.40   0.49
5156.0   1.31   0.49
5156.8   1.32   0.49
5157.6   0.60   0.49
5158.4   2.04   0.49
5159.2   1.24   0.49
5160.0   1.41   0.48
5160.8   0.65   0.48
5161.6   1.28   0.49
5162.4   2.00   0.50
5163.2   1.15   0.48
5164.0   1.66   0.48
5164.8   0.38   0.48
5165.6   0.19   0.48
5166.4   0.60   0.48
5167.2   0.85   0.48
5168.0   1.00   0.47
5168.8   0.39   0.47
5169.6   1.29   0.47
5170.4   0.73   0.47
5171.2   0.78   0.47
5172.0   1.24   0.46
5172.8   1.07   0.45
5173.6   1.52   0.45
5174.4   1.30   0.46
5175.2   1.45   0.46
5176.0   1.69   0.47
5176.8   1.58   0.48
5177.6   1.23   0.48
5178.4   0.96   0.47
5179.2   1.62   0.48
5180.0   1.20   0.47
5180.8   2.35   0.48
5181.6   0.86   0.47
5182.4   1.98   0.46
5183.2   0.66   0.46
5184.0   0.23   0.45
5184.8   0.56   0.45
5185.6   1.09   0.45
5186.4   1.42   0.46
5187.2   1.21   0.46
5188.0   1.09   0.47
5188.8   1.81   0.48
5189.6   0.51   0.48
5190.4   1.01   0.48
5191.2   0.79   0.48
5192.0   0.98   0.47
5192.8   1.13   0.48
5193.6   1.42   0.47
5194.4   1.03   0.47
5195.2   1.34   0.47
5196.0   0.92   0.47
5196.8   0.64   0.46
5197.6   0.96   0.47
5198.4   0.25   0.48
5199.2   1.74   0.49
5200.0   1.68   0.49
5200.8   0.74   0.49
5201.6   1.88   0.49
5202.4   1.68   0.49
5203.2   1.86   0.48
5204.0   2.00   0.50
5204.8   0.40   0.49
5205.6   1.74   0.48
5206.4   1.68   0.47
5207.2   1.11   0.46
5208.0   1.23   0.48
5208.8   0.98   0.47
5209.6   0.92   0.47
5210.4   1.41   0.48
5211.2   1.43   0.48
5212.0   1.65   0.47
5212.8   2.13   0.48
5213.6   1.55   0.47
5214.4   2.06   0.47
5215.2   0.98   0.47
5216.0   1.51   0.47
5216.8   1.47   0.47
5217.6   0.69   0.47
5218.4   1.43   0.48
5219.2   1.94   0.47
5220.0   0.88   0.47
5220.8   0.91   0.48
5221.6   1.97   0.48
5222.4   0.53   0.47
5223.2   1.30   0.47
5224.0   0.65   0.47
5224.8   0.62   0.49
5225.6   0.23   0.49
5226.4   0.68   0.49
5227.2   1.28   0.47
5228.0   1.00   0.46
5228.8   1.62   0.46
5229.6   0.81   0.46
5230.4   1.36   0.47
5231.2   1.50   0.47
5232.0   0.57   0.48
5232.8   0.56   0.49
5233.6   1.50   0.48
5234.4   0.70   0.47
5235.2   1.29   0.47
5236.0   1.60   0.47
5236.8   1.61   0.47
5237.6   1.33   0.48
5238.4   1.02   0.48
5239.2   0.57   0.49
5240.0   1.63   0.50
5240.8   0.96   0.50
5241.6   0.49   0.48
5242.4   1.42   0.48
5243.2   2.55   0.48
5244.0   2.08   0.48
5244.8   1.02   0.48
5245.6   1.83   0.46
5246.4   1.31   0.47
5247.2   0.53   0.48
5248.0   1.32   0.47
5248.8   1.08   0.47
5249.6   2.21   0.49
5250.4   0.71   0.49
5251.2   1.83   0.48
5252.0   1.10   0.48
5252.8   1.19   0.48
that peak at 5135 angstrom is [O II]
